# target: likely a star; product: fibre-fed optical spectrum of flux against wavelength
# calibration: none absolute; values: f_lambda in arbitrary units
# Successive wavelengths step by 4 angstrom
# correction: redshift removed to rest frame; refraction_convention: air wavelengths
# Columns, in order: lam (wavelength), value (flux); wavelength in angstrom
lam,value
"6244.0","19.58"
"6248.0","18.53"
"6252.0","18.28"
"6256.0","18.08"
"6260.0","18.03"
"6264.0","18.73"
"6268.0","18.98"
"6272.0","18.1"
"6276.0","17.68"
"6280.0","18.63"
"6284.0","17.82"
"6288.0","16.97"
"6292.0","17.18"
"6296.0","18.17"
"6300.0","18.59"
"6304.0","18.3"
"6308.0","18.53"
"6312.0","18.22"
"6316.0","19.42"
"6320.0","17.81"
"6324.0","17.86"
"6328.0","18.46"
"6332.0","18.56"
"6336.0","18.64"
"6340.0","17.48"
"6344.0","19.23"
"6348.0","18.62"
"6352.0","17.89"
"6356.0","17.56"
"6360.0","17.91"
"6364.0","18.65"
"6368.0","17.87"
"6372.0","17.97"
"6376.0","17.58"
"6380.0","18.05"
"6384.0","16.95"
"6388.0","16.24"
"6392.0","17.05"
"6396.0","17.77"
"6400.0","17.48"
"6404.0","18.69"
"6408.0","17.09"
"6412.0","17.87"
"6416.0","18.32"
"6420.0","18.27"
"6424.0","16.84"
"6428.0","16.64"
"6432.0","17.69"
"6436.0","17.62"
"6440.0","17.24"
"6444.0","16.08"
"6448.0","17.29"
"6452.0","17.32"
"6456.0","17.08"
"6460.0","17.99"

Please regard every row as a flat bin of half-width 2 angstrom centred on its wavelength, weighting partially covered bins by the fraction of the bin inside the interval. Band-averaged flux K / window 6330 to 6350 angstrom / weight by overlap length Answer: 18.5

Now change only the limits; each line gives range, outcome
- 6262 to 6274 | 18.6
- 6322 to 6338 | 18.4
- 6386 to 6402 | 17.1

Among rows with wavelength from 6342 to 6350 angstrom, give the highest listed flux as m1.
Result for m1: 19.23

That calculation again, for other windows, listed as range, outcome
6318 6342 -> 18.64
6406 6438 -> 18.32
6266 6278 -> 18.98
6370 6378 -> 17.97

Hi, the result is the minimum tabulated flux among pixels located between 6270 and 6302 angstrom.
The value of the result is 16.97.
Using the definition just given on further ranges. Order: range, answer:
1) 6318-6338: 17.81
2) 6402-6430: 16.64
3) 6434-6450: 16.08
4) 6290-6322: 17.18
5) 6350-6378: 17.56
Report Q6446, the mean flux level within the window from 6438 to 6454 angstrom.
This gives 17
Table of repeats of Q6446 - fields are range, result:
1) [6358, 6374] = 18.1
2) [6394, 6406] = 18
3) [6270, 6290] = 17.8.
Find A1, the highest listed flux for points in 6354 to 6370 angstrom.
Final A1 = 18.65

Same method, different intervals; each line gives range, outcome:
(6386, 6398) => 17.77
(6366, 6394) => 18.05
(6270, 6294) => 18.63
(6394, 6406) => 18.69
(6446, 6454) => 17.32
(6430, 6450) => 17.69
